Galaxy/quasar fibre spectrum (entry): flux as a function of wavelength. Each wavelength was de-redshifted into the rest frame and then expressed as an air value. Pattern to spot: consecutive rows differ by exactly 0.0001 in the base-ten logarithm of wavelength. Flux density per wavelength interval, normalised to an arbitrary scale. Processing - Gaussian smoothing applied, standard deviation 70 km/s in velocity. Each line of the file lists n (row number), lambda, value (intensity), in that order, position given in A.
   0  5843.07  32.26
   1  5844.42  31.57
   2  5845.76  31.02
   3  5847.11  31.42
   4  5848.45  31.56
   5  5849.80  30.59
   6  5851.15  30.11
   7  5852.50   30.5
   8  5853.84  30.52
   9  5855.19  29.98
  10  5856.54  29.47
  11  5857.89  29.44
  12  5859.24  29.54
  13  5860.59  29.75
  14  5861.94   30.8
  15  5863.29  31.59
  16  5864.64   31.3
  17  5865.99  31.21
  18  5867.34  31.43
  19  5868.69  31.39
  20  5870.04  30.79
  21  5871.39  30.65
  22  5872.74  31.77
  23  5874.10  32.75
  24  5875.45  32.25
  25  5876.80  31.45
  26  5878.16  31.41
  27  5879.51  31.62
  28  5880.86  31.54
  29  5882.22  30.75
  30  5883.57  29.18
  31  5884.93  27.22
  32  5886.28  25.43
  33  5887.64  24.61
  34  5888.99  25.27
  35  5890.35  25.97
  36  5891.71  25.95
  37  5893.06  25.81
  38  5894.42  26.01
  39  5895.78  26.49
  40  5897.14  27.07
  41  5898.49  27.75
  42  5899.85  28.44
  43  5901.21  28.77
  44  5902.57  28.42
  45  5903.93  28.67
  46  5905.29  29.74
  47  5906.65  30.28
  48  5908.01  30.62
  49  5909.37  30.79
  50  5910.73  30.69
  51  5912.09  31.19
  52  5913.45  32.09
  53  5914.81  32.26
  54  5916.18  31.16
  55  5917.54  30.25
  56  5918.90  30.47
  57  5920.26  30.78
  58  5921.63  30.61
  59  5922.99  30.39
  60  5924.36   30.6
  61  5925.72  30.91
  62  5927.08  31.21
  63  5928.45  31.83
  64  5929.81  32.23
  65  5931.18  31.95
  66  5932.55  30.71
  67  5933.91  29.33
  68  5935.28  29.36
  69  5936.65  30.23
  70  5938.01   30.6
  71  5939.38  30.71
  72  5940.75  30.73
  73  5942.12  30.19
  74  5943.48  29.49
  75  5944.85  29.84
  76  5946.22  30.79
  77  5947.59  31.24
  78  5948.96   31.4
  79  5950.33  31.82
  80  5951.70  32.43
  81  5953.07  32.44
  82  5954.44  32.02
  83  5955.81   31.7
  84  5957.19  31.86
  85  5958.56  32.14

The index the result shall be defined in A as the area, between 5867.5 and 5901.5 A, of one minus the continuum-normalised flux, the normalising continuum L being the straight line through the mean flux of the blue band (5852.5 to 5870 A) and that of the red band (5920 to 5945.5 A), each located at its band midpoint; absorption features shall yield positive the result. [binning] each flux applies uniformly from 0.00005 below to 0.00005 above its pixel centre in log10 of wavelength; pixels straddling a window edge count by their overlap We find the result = 1.9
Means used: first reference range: 30.6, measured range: 28.9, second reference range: 30.6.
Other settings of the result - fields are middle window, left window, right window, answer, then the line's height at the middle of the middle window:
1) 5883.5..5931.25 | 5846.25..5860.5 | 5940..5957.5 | 2.55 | 30.8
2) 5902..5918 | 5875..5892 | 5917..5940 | -0.35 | 29.9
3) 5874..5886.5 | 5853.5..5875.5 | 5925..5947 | 0.14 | 30.8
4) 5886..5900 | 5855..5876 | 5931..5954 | 2.11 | 30.8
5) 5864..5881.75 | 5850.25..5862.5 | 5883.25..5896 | -2.18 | 28.1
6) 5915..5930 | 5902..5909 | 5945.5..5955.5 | -0.26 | 30.4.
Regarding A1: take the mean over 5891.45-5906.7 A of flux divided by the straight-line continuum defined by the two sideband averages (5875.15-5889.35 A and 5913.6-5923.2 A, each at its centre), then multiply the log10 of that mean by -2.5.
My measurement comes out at 0.09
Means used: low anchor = 29.2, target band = 27.7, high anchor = 30.9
